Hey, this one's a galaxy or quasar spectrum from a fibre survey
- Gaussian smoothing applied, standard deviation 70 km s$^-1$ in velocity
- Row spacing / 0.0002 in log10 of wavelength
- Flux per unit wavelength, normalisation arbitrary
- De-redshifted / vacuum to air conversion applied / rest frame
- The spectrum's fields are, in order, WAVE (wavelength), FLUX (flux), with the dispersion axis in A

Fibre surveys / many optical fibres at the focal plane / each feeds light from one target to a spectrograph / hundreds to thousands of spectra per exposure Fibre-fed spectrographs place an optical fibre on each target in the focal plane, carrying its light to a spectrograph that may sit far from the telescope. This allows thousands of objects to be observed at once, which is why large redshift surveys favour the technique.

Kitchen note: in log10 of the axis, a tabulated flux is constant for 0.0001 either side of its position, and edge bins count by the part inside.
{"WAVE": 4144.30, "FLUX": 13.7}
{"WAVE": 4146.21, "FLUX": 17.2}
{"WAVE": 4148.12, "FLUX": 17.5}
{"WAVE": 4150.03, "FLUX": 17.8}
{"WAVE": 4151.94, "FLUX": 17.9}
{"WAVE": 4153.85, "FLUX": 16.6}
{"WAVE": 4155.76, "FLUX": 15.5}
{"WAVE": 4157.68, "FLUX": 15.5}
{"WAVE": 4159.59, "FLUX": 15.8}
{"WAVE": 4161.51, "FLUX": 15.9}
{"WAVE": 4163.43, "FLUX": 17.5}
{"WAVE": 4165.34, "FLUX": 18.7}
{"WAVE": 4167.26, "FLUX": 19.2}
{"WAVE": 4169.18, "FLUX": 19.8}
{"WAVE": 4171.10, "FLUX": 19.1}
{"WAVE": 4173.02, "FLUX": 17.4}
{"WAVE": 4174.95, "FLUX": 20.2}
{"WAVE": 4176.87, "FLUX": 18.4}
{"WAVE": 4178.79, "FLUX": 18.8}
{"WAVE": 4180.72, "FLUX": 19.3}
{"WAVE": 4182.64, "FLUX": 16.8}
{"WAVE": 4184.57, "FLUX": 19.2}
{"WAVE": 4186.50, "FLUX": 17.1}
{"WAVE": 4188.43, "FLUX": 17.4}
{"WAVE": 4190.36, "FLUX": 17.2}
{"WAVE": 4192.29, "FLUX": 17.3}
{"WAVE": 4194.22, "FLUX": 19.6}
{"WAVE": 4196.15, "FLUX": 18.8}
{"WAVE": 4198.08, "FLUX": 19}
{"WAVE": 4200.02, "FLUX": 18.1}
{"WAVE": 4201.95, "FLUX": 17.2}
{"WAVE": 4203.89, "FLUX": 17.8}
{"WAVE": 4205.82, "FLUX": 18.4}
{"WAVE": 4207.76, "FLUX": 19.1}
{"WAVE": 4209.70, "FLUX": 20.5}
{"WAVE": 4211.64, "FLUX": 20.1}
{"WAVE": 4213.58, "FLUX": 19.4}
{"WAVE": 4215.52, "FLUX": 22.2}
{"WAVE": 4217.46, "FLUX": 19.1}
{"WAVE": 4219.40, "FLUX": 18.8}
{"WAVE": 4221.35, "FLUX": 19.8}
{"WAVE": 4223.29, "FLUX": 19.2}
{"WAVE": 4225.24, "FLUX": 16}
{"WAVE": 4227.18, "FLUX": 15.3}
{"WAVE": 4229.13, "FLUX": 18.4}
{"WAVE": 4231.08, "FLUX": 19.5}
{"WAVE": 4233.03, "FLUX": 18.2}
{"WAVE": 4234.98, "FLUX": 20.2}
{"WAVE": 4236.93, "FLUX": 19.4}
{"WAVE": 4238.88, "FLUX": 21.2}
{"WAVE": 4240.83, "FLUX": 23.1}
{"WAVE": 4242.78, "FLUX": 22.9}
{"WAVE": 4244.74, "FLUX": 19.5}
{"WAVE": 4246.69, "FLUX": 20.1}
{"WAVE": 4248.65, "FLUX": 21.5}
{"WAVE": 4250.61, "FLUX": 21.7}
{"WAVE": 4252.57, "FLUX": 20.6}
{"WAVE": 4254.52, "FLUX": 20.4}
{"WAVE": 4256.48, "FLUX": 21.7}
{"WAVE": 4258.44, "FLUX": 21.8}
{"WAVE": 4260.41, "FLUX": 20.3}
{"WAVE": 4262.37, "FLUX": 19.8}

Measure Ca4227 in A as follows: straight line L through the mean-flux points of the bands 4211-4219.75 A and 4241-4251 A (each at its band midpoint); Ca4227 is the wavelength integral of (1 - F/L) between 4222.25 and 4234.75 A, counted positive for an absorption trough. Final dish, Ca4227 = 1.6 A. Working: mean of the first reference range 20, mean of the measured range 17.9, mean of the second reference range 21.3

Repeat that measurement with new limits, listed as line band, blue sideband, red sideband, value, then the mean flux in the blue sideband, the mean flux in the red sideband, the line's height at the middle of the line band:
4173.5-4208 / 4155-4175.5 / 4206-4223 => 0.84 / 17.7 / 19.8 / 18.8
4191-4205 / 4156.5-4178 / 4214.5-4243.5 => 0.37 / 17.9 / 19.5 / 18.7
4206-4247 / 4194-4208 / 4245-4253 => 0.24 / 18.4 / 20.9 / 19.7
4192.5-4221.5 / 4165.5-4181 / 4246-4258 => 1.10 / 19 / 21.1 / 19.9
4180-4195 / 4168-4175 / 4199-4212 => 0.70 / 19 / 18.7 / 18.8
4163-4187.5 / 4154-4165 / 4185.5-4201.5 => -2.22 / 16.2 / 18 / 17.1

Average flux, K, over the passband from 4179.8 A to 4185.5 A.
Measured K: 18.4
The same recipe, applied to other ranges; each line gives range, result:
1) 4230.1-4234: 18.8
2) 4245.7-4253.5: 21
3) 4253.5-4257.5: 21.1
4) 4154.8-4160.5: 15.6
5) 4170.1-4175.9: 18.9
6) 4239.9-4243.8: 23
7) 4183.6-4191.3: 17.7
